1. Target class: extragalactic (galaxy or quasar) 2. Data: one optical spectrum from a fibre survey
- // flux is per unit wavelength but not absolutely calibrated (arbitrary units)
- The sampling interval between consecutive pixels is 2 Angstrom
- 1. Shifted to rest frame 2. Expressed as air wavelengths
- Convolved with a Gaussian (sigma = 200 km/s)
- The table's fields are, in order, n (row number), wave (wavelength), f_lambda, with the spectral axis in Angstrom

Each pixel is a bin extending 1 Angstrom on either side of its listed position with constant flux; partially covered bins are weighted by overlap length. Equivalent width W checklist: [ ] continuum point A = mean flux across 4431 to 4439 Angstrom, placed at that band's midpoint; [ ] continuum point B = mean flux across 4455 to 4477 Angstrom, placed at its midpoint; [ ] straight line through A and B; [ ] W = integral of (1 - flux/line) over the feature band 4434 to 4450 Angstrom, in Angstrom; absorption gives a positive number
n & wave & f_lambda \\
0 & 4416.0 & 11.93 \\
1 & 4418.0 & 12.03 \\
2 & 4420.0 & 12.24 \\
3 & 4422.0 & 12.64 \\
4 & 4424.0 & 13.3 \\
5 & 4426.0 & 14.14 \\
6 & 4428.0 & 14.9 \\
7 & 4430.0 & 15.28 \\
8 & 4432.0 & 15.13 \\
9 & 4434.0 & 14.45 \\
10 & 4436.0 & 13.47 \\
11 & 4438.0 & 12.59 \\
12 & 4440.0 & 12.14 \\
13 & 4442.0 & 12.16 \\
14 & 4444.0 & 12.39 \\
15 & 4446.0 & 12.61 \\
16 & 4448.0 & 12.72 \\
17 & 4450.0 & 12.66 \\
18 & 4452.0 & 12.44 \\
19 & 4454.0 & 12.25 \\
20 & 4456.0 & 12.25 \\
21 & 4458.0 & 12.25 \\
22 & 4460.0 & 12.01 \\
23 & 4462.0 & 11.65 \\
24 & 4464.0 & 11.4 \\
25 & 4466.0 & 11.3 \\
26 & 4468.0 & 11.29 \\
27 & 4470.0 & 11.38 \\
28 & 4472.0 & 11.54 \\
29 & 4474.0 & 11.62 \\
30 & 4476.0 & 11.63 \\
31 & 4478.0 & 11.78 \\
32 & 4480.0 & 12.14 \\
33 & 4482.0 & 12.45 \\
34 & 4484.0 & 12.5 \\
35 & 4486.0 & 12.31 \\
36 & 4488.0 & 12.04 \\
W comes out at 0.8 Angstrom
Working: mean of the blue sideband 13.9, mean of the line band 12.7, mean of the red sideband 11.7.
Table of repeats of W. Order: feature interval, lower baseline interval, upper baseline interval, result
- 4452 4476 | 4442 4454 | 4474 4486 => 1.1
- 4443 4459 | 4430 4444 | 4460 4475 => 0.1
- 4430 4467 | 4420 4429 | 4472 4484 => 0.7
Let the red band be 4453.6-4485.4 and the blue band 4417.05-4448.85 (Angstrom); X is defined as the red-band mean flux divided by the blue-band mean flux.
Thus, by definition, 0.9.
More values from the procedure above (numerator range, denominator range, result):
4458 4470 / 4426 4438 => 0.80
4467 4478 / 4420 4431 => 0.83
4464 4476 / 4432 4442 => 0.86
